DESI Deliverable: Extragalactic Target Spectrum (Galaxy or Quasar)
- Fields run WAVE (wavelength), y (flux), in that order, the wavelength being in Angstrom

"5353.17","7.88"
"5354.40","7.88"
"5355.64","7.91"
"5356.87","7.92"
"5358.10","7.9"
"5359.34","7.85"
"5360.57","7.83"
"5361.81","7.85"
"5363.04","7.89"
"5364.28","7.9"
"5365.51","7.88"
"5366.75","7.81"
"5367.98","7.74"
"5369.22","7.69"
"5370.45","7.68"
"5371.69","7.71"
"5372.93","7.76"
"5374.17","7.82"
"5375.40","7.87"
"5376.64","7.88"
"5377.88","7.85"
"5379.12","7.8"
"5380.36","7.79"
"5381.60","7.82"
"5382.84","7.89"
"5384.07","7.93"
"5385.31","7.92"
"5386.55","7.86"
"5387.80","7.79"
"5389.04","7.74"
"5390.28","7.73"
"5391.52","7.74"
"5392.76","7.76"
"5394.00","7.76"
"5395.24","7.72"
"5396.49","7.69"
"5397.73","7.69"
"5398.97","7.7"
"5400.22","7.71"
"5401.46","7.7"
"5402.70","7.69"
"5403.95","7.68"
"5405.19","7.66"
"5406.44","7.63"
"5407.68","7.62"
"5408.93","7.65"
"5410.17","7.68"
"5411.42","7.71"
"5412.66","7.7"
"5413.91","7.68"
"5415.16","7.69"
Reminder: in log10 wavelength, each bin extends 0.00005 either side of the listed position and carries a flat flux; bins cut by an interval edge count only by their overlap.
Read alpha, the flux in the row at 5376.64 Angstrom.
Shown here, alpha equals 7.88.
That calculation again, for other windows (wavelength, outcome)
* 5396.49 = 7.69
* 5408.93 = 7.65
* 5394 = 7.76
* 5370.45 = 7.68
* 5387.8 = 7.79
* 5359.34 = 7.85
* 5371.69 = 7.71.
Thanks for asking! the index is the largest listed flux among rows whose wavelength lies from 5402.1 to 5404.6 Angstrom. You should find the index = 7.69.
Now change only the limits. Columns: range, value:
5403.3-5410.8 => 7.68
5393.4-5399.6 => 7.76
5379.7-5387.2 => 7.93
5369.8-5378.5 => 7.88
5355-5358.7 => 7.92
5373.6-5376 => 7.87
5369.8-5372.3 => 7.71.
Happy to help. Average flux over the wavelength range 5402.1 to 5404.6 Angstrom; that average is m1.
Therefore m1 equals 7.68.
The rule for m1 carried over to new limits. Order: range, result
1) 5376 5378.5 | 7.85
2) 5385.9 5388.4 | 7.8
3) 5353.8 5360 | 7.89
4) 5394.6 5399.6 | 7.69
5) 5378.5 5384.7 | 7.85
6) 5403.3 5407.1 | 7.65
